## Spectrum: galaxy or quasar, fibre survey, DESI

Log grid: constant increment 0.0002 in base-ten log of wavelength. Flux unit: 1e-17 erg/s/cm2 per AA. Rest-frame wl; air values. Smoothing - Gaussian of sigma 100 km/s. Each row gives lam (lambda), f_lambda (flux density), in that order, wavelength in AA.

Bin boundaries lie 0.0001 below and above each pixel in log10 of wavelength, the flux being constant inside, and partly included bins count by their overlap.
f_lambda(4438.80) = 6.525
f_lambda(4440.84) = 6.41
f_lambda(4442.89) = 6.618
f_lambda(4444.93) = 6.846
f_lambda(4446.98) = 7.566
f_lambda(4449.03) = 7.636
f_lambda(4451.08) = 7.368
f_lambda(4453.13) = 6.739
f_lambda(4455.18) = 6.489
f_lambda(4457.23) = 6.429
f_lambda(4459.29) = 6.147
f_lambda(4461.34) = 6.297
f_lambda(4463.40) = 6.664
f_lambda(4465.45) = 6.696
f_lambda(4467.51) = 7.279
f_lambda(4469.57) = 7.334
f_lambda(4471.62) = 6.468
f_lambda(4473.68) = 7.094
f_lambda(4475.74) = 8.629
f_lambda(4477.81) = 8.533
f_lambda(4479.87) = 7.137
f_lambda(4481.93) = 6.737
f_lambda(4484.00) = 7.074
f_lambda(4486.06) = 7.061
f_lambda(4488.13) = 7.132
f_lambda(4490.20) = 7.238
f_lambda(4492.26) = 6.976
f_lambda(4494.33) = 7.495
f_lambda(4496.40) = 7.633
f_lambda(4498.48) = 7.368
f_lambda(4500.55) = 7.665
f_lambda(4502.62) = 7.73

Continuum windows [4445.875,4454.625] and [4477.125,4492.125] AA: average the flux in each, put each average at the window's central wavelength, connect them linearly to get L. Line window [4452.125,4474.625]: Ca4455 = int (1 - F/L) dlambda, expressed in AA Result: 1.8 AA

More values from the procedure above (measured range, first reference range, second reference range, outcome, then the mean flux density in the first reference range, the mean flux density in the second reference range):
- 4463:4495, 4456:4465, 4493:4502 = -1.3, 6.41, 7.53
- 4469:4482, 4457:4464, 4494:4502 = -1.2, 6.35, 7.55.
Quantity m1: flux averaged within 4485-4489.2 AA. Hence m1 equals 7.1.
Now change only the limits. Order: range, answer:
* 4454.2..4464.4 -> 6.4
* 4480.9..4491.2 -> 7.04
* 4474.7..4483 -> 7.75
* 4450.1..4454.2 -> 7.05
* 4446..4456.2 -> 7.16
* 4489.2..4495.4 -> 7.25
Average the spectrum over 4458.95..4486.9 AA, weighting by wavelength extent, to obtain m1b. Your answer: 7.11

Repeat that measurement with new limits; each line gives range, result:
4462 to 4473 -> 6.88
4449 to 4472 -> 6.77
